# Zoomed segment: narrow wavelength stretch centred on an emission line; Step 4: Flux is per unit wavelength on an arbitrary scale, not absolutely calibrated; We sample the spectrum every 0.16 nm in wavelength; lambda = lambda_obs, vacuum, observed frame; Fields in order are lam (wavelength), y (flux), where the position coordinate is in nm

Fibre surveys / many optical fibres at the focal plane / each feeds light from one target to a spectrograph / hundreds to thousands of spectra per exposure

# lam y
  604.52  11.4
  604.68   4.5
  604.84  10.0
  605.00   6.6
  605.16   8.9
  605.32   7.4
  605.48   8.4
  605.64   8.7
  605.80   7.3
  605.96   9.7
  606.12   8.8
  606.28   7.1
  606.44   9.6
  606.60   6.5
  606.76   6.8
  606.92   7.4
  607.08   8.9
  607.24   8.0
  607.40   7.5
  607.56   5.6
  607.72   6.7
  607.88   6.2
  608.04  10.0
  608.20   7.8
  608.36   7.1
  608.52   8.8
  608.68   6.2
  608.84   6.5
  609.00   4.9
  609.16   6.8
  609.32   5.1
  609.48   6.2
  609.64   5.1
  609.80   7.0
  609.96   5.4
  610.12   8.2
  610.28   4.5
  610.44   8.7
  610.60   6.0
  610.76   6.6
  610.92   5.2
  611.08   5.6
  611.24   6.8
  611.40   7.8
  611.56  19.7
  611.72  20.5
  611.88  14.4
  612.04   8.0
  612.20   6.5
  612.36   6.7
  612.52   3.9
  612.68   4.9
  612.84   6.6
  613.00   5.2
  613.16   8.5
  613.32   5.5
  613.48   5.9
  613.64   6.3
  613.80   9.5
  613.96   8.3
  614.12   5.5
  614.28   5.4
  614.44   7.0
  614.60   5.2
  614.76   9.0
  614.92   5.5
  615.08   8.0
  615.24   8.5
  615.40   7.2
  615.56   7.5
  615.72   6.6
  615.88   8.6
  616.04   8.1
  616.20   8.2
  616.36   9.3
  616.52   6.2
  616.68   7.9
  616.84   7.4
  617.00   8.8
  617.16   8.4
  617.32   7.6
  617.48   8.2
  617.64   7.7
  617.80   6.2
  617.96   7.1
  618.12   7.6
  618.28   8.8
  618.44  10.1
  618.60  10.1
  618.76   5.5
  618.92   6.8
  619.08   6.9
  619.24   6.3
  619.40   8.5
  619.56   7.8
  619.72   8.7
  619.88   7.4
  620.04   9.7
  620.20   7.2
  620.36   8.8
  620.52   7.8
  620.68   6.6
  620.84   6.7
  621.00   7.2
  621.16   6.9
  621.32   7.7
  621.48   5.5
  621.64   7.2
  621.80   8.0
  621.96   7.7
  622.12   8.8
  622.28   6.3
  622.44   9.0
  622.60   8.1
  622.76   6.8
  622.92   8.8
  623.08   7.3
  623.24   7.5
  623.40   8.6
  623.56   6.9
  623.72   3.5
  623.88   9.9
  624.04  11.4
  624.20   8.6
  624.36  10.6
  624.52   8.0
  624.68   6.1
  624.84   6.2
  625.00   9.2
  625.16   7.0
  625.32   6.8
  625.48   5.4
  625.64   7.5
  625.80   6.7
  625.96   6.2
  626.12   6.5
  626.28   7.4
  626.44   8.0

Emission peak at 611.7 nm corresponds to H-beta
